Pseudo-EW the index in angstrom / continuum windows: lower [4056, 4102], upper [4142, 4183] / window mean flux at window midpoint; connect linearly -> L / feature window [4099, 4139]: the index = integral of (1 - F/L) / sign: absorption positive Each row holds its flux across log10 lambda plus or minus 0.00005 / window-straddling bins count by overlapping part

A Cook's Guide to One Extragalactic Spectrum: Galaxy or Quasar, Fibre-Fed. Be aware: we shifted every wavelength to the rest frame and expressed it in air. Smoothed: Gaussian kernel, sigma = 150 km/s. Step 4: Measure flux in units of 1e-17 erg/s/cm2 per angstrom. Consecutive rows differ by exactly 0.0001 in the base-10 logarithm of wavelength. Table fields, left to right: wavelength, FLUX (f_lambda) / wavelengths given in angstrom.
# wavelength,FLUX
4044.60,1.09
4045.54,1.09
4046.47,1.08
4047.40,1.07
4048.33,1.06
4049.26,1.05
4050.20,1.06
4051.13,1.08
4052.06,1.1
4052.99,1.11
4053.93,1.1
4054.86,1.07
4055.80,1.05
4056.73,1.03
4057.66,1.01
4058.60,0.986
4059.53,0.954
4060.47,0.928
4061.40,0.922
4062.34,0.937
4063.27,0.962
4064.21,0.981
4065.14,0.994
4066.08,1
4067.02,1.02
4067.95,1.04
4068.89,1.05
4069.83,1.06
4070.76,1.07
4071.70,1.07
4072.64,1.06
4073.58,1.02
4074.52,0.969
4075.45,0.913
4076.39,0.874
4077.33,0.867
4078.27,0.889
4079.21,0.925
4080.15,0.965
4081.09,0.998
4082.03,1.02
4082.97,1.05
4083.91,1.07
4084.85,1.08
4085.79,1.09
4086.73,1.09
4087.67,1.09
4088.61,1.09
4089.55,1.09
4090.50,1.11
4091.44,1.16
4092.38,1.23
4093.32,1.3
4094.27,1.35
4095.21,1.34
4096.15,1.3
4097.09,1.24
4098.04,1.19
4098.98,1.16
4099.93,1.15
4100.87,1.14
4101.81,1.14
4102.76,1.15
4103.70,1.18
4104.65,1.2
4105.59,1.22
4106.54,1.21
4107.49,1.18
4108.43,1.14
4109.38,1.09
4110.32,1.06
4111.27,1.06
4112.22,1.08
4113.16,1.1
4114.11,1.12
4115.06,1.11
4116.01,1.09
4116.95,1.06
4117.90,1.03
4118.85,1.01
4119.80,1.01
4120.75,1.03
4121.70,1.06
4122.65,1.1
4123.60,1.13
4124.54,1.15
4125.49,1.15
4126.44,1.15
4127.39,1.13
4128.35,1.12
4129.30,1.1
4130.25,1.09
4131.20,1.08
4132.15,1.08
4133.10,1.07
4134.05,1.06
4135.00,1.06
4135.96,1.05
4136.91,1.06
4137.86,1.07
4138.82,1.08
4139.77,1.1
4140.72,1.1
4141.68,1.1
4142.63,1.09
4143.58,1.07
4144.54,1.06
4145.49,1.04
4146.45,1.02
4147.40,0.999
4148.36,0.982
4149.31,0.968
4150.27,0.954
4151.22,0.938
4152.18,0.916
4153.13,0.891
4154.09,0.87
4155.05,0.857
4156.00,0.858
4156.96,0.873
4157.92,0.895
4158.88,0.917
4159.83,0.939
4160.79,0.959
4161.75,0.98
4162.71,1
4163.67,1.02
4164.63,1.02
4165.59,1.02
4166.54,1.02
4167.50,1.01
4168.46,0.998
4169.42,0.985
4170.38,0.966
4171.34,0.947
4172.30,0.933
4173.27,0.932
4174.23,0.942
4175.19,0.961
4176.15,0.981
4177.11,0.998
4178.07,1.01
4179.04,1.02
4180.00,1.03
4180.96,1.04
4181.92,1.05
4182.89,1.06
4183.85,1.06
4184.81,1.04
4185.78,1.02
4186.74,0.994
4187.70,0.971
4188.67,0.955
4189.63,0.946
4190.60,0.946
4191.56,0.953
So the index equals -3.3 angstrom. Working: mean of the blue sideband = 1.06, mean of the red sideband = 0.977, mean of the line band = 1.1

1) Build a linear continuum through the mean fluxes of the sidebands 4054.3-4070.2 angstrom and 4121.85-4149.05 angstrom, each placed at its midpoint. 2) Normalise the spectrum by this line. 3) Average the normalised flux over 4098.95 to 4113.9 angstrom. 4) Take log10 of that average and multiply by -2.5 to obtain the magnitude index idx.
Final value -0.09 mag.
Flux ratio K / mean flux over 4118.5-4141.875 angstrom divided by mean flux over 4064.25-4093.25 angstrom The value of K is 1.05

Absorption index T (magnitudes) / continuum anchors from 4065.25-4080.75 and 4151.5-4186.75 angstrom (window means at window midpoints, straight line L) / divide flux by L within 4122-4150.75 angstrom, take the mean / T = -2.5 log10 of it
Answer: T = -0.10 mag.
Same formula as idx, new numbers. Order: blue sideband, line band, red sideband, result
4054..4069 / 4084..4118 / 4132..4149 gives -0.122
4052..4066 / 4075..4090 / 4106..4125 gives 0.038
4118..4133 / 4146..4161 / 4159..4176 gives 0.099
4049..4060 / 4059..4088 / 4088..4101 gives 0.127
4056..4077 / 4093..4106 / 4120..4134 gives -0.160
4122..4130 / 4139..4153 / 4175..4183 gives 0.065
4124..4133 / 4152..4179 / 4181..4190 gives 0.101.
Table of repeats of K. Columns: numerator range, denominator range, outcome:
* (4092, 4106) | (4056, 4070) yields 1.23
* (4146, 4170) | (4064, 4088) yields 0.95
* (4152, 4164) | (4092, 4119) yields 0.79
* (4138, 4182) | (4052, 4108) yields 0.92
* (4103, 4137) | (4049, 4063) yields 1.07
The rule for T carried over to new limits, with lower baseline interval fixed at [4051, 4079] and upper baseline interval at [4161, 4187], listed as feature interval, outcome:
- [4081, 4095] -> -0.13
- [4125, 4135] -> -0.10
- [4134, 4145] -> -0.08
